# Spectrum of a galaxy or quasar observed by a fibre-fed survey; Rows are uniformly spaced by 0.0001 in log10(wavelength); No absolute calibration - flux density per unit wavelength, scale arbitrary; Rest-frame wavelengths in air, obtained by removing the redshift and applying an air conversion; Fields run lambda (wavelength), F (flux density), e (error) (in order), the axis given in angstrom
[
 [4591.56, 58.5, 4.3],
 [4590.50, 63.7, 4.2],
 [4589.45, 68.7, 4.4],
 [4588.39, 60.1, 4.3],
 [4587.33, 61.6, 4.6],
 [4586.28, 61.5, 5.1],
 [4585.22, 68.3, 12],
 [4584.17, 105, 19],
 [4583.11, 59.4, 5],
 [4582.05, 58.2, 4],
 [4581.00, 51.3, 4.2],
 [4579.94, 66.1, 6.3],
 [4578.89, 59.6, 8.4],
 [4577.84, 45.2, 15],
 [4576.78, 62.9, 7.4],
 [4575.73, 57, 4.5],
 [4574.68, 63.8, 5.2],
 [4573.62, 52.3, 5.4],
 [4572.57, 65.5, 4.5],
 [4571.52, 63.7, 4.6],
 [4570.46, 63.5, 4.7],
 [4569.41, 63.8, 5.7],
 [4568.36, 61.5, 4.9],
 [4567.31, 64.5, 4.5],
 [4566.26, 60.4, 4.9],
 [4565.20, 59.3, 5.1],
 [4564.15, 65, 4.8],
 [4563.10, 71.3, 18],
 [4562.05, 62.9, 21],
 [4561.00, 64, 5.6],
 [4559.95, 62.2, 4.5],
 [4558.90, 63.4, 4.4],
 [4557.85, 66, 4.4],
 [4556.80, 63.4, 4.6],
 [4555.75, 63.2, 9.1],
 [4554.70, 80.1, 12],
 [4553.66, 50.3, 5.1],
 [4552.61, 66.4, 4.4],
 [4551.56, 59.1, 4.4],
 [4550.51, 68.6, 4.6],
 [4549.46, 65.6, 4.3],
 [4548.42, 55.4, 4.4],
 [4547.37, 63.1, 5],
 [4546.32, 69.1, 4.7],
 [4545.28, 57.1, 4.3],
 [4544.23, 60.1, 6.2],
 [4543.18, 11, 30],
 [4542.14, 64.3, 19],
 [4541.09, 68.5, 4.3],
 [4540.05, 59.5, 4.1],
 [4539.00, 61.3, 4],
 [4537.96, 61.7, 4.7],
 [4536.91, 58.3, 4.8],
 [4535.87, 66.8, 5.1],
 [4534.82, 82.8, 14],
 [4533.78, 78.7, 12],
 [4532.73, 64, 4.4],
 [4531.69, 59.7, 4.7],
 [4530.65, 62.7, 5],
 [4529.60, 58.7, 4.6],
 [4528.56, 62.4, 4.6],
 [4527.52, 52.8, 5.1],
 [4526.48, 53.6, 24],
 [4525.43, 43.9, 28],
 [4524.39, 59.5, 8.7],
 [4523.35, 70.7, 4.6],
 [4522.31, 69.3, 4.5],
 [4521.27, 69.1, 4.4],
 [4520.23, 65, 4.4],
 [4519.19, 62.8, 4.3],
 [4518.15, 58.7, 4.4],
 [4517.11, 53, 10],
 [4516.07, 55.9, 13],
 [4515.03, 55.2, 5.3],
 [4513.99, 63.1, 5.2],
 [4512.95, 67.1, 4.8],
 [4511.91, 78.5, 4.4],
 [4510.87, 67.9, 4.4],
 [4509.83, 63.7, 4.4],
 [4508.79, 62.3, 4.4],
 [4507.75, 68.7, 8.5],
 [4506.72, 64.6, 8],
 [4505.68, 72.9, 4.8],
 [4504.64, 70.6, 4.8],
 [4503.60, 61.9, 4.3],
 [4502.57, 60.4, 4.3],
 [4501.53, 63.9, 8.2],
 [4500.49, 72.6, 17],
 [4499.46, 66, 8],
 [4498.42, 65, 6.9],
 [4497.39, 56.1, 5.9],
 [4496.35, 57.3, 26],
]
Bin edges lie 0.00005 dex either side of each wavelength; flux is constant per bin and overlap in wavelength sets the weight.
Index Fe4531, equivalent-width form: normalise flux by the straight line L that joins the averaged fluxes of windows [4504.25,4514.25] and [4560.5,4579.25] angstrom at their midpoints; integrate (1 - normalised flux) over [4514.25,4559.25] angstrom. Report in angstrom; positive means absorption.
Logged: 2.5 angstrom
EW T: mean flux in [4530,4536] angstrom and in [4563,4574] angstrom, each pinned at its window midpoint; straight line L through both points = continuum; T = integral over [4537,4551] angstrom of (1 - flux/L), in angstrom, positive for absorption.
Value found 1.7 angstrom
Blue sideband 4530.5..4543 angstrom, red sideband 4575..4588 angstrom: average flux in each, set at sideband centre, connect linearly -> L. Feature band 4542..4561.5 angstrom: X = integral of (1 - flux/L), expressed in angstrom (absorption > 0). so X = 1.0 angstrom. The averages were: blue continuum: 64.3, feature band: 60.6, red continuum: 63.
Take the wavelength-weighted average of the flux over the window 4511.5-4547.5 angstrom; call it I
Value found 61.3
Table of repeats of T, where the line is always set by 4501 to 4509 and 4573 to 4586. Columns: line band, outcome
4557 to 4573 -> -0.2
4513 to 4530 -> 1.4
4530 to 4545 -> 0.7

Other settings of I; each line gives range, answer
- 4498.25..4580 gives 62.6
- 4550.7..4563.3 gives 64.3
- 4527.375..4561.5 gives 62.2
